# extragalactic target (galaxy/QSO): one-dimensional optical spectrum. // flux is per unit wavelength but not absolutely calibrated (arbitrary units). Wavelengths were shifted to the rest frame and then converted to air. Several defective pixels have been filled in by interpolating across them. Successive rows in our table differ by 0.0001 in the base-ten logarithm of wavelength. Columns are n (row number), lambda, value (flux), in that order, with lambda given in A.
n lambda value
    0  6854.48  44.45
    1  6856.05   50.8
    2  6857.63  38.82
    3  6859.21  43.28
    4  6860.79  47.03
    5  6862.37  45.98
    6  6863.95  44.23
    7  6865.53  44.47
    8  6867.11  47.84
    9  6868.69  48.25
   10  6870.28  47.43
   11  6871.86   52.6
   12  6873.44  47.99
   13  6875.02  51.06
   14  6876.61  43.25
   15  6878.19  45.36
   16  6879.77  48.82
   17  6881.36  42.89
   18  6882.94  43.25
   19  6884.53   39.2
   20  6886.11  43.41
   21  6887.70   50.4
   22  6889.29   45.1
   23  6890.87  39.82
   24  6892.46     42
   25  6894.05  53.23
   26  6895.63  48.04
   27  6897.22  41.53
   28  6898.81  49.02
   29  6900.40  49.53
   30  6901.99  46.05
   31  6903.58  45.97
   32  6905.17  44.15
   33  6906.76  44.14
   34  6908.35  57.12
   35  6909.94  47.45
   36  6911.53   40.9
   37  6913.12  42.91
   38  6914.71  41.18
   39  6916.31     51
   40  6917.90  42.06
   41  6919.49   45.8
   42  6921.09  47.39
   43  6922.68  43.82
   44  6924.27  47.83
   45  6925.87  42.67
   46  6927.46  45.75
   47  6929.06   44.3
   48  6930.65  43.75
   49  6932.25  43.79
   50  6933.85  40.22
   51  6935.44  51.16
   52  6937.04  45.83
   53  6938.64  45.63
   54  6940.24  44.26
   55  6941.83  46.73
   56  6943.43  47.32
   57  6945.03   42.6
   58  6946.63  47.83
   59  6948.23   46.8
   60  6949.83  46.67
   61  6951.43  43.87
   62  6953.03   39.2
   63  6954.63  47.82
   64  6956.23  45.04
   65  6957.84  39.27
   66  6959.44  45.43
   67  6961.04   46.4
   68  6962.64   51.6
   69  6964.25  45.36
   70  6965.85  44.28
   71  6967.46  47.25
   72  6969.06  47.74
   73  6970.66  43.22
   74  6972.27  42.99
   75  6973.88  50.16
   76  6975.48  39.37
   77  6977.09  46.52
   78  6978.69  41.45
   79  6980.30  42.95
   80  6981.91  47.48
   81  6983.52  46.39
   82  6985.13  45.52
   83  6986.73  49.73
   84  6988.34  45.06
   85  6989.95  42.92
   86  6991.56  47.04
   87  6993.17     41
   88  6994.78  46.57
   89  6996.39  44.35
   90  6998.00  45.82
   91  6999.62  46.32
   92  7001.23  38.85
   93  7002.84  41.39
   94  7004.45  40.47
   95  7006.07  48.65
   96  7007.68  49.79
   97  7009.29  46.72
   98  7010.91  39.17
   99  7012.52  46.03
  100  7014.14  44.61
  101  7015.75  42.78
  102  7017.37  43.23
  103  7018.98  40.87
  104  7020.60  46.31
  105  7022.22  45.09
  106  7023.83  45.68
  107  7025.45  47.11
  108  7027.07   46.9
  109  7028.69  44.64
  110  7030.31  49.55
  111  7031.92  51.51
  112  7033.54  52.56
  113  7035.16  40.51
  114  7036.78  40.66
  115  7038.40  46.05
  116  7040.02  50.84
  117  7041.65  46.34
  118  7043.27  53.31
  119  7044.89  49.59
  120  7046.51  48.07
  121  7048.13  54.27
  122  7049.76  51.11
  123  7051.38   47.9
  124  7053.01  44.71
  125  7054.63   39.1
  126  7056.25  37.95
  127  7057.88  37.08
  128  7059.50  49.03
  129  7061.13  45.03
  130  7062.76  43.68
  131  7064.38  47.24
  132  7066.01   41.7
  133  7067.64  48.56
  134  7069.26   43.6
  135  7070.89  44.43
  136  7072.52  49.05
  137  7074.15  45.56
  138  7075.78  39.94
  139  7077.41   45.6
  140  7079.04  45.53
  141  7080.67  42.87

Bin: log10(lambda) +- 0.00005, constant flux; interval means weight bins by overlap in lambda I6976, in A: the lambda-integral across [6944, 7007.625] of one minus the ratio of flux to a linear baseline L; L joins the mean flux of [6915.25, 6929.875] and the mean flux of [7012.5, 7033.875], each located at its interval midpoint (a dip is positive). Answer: 1.18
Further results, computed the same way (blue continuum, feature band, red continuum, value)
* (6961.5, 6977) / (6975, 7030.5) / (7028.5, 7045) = 2.5 A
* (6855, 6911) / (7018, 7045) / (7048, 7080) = -1.0 A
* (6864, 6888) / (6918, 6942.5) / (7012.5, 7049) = 0.7 A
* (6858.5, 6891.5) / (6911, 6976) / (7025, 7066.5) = 1.4 A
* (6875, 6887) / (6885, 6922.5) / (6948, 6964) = -1.2 A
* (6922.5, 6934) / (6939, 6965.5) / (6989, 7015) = -0.7 A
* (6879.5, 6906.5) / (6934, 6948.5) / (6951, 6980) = -0.4 A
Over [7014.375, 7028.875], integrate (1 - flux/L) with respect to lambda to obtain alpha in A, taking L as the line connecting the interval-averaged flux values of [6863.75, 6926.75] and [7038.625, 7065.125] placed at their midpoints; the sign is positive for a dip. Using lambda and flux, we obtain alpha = 0.5 A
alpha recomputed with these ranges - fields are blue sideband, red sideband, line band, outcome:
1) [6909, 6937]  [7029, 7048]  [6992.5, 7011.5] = 1.2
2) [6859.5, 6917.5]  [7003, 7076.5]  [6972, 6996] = 0.4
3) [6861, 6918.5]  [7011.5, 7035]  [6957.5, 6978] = 0.2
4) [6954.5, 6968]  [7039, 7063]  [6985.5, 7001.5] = 0.4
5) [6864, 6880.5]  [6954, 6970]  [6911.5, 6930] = 0.8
